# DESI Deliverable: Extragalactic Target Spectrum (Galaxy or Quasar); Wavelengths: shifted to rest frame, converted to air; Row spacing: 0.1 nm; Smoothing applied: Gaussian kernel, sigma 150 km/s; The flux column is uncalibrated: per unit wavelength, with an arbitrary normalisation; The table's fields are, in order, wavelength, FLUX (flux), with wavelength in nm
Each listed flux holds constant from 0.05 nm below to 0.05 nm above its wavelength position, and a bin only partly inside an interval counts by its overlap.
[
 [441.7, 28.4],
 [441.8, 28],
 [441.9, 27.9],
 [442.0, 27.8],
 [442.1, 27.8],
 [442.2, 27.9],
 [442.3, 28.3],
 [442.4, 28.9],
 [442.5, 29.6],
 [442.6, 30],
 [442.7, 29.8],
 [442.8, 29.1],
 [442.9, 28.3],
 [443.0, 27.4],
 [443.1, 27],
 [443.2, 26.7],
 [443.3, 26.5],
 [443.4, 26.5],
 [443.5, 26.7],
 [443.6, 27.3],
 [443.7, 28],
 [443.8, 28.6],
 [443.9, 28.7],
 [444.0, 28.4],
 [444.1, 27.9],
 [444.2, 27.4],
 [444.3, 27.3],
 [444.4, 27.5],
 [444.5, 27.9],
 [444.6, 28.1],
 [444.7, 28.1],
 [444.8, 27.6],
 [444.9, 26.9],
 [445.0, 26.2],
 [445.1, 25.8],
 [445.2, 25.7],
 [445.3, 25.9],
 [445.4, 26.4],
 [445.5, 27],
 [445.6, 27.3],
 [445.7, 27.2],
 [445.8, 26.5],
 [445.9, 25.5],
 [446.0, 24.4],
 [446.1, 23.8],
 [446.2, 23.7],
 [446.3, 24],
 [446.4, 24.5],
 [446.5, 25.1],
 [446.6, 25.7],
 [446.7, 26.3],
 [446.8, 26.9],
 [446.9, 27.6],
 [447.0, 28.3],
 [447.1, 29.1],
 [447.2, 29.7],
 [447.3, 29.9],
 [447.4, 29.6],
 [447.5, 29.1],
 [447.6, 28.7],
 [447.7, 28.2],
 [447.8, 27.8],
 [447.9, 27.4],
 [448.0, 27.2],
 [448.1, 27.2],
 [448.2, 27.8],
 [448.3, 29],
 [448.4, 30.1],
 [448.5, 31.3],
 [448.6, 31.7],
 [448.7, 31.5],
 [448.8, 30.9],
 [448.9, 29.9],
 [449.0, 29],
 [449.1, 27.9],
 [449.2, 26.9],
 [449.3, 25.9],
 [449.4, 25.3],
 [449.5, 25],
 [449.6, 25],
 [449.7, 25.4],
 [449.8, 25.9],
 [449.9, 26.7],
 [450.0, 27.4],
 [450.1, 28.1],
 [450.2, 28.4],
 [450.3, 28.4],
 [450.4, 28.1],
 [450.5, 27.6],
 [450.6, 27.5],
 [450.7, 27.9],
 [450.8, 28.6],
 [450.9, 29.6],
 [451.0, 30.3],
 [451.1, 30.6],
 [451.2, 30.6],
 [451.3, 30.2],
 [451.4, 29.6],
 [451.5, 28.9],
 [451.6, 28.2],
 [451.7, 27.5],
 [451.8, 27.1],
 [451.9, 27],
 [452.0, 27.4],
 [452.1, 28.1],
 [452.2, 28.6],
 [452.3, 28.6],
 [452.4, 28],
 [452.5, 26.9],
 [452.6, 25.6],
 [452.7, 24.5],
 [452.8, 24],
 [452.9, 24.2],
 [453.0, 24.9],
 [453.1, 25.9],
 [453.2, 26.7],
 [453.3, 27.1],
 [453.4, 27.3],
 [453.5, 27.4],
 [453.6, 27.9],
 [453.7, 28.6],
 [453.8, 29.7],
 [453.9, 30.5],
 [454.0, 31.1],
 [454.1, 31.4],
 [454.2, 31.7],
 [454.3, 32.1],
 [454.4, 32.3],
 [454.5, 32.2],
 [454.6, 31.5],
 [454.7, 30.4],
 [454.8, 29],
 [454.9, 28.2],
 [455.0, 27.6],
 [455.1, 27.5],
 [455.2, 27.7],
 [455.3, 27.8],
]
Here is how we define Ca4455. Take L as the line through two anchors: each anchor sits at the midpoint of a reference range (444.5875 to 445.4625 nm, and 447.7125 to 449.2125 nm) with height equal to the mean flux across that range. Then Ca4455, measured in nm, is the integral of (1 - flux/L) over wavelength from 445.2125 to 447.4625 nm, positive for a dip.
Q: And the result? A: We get 0.09 nm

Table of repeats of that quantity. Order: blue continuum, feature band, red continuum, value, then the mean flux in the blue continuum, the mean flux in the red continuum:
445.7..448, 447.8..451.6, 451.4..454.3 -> -0.141 nm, 26.9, 27.8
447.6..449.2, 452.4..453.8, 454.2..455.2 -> 0.159 nm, 29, 30.1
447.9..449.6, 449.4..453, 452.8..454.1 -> 0.061 nm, 28.4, 27.6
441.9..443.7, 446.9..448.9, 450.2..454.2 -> -0.082 nm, 28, 28.1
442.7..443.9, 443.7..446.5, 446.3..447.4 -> 0.085 nm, 27.6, 27.3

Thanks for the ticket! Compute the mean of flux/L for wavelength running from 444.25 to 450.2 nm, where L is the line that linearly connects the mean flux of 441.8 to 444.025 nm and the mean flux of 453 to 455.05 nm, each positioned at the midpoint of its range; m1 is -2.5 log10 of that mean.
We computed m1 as 0.05 mag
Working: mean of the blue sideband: 28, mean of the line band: 27.3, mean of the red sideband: 29.3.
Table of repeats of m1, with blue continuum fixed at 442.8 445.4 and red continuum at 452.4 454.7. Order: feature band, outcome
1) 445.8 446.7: 0.11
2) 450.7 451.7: -0.05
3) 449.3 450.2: 0.07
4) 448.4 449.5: -0.04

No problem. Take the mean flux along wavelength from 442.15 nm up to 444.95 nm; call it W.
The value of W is 27.9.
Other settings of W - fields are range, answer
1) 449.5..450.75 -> 27.1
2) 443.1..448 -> 27.1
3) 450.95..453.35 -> 27.5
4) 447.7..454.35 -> 28.1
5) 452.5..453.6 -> 25.9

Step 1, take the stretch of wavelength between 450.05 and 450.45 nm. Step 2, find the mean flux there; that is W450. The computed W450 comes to 28.2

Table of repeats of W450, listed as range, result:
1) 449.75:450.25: 27.3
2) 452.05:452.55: 28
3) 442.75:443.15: 28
